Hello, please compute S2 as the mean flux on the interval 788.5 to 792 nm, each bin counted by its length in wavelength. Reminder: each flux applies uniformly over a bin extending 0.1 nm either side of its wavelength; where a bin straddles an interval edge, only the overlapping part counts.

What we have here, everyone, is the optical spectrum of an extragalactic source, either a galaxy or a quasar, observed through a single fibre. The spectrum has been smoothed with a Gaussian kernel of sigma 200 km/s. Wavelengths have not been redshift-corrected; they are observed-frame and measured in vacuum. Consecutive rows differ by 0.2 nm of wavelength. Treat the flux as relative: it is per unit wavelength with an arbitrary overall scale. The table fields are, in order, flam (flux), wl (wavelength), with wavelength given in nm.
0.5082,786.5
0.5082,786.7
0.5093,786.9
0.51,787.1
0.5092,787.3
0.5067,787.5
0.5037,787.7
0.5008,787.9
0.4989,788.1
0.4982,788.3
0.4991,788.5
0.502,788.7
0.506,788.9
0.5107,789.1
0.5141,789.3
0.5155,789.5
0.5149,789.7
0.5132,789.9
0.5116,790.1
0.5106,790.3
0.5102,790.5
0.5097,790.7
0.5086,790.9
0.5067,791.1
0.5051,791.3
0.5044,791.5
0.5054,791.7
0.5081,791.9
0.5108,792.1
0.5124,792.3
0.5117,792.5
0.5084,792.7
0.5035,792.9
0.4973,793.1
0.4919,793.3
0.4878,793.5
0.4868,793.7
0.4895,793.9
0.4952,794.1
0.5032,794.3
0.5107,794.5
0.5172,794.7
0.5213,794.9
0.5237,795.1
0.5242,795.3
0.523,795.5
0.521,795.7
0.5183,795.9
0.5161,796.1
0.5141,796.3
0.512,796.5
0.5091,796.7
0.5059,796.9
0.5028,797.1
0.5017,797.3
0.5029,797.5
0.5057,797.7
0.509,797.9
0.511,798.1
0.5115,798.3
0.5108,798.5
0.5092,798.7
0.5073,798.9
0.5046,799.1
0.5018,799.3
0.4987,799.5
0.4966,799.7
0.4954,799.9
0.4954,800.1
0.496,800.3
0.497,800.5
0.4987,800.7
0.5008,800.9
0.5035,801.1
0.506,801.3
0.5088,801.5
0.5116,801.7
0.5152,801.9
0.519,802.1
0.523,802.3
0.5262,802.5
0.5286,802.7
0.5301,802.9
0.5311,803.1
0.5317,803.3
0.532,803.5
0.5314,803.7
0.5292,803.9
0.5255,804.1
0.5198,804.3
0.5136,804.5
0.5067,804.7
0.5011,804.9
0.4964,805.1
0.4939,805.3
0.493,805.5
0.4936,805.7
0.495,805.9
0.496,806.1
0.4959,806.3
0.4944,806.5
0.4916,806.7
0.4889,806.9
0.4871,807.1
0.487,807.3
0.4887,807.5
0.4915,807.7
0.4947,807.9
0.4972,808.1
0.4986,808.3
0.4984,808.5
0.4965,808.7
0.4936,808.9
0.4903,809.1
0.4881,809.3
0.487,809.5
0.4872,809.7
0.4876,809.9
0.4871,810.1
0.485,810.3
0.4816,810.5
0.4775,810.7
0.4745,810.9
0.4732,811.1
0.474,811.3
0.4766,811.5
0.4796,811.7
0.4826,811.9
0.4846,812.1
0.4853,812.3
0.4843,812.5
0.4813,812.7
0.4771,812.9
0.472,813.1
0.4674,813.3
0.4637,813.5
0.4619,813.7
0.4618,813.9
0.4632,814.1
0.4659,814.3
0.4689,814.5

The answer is 0.509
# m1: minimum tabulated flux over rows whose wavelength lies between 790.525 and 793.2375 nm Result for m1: 0.4973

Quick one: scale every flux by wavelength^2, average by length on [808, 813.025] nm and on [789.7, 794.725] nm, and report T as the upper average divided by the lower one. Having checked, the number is 1.01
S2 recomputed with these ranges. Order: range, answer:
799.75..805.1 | 0.514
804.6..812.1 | 0.489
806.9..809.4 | 0.492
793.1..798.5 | 0.508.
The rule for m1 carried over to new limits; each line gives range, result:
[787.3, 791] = 0.4982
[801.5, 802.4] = 0.5088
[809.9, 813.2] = 0.472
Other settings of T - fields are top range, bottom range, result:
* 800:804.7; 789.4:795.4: 1.04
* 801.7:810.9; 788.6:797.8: 1.02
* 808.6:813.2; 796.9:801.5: 0.99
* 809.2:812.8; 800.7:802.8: 0.96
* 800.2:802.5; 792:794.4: 1.04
